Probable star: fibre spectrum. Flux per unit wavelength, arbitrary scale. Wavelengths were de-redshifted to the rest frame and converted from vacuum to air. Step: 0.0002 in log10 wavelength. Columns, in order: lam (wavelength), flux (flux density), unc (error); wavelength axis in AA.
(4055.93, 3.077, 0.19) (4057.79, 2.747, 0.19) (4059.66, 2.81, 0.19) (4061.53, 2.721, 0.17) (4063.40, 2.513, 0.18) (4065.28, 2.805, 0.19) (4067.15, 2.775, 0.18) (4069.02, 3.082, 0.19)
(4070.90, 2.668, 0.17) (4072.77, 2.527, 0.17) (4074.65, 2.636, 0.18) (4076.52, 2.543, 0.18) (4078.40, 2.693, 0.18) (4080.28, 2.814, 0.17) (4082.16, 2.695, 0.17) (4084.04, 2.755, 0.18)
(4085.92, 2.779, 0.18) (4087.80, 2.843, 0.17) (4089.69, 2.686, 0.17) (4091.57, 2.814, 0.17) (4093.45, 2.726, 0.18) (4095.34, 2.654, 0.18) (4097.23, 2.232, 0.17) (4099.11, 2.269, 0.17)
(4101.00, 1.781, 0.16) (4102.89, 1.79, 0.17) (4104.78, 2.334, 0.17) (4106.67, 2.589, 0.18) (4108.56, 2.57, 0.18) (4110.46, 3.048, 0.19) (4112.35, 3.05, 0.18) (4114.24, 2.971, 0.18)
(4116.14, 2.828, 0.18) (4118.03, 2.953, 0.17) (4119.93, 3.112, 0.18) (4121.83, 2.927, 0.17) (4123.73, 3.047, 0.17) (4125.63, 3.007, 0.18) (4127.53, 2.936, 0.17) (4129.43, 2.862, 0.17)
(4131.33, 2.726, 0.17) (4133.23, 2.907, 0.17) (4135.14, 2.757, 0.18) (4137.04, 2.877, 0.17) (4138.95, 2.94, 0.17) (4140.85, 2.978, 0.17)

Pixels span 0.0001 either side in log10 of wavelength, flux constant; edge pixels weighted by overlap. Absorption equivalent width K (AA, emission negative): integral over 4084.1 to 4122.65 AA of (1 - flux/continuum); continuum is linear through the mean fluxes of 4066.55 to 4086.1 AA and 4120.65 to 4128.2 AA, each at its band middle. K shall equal 2.96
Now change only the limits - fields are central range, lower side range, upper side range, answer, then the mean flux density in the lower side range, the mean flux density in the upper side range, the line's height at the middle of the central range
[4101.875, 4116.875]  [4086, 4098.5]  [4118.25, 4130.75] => 1.0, 2.66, 2.97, 2.82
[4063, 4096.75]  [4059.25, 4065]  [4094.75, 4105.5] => -4.0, 2.68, 2.16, 2.44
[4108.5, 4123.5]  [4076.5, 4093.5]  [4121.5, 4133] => -0.5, 2.75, 2.92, 2.87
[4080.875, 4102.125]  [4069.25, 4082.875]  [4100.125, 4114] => 0.2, 2.67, 2.48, 2.58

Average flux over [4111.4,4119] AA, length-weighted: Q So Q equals 2.95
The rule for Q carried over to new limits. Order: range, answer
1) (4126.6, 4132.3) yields 2.84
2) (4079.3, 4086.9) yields 2.76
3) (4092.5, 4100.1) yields 2.47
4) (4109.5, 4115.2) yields 3.02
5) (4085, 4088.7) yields 2.81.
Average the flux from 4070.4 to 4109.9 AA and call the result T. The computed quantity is 2.55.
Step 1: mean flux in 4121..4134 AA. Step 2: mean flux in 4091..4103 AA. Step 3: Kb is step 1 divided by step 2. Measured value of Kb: 1.2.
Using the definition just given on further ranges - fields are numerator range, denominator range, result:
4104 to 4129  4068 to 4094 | 1.05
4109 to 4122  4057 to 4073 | 1.08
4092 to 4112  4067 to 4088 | 0.89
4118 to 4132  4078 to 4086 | 1.07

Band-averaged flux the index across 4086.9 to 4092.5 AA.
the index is 2.78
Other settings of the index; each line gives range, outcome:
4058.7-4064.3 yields 2.68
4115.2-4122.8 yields 2.96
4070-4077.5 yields 2.6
